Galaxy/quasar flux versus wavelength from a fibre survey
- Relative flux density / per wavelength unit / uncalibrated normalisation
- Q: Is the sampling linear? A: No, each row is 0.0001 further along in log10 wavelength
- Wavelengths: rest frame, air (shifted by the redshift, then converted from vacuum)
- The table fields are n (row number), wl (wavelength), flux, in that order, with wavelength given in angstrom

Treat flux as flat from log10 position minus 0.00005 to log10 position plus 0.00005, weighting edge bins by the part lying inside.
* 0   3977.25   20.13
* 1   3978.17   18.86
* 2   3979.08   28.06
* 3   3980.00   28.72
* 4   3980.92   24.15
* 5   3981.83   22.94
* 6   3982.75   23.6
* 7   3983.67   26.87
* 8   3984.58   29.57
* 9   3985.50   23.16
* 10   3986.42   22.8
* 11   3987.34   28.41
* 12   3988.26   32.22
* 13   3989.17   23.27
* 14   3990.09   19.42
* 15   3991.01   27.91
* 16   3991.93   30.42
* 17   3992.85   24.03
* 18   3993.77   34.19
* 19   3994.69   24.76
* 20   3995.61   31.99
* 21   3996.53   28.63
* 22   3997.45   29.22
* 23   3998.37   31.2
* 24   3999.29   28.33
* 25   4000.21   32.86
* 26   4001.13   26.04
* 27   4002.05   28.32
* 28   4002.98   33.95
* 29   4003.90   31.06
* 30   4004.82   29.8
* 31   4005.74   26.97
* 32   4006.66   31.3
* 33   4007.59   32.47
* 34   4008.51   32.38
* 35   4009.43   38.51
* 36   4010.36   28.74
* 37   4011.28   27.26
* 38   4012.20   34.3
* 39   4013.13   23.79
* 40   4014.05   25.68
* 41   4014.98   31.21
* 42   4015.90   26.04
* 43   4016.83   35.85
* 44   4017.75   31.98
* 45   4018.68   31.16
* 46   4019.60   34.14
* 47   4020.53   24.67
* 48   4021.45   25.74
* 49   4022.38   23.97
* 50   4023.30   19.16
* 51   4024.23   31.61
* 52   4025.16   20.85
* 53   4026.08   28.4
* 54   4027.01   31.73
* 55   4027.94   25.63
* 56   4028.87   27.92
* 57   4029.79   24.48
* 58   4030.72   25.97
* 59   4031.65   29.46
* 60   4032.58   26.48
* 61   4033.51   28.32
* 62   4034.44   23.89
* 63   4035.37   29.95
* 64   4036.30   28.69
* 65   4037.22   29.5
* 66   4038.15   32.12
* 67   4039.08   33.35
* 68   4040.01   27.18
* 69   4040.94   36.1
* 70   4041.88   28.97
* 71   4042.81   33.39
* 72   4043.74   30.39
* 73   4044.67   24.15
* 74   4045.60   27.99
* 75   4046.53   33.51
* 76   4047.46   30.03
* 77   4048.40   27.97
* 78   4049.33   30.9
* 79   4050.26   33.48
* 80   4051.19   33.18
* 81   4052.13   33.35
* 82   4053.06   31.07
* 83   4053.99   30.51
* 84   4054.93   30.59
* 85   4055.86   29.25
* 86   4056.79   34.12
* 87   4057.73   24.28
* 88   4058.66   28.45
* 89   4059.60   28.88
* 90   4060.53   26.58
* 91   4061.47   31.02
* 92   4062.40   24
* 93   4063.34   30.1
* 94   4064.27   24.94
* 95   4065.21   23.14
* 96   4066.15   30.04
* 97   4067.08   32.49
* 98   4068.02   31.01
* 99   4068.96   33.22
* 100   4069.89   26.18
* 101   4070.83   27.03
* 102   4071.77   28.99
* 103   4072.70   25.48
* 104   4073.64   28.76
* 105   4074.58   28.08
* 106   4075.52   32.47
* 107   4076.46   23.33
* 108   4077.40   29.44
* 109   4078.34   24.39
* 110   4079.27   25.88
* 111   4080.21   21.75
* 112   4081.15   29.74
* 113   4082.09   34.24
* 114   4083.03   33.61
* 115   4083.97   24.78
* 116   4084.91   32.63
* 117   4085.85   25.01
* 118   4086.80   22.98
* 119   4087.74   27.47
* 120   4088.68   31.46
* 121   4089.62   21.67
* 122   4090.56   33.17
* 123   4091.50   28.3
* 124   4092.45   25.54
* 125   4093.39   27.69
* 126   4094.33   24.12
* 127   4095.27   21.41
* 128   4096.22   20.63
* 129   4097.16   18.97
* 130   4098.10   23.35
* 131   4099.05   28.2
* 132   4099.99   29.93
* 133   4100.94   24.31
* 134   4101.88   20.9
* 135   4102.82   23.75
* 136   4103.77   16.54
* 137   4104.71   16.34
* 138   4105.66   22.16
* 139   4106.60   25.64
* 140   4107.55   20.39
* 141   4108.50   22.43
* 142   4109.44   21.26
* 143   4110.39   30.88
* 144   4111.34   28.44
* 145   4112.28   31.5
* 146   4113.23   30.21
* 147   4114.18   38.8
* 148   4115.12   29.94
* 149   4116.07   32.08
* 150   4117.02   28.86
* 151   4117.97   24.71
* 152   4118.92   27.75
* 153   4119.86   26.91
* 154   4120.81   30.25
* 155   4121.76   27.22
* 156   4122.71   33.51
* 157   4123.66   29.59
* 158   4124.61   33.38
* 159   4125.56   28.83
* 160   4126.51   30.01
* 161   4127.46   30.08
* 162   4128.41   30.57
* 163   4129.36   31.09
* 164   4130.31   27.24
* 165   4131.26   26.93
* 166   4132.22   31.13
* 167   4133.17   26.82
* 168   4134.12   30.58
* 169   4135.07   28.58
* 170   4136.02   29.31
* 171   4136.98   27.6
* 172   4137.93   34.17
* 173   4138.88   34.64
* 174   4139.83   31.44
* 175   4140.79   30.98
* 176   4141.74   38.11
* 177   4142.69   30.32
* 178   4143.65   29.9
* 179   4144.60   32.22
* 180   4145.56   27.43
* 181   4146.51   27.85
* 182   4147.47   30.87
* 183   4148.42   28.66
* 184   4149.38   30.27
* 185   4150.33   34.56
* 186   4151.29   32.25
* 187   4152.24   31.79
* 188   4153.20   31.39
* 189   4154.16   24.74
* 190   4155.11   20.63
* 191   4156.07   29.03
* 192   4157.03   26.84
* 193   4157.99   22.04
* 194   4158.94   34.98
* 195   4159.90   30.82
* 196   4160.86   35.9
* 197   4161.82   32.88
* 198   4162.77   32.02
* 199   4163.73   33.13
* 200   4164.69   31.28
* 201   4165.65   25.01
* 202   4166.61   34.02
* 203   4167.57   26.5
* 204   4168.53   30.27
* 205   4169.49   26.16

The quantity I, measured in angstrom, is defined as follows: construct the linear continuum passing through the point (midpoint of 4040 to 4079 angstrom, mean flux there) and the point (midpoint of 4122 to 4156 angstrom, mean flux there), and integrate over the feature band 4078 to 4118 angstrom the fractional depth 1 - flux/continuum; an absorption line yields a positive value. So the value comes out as 4.7 angstrom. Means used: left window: 29.3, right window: 30.2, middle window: 26.2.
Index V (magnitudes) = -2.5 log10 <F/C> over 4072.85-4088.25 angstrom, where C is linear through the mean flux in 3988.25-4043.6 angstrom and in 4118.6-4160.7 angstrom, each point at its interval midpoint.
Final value 0.065 mag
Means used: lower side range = 28.9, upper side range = 29.9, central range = 27.7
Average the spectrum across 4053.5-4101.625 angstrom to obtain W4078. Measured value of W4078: 27.5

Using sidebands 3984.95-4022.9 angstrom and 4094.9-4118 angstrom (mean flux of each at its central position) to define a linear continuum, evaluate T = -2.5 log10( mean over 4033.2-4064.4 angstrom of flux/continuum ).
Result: -0.09 mag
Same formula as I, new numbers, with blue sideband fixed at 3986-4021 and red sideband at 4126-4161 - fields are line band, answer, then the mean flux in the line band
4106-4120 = 0.89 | 28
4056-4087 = 1.59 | 28.1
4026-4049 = 0.37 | 29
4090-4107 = 3.35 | 23.9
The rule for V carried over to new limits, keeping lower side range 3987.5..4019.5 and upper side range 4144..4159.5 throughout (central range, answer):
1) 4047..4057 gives -0.06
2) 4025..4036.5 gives 0.09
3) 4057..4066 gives 0.09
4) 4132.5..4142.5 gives -0.07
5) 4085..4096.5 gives 0.13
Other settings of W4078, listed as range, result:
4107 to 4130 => 29.1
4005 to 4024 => 29.3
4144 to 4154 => 30.5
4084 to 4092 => 27.6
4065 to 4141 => 27.7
